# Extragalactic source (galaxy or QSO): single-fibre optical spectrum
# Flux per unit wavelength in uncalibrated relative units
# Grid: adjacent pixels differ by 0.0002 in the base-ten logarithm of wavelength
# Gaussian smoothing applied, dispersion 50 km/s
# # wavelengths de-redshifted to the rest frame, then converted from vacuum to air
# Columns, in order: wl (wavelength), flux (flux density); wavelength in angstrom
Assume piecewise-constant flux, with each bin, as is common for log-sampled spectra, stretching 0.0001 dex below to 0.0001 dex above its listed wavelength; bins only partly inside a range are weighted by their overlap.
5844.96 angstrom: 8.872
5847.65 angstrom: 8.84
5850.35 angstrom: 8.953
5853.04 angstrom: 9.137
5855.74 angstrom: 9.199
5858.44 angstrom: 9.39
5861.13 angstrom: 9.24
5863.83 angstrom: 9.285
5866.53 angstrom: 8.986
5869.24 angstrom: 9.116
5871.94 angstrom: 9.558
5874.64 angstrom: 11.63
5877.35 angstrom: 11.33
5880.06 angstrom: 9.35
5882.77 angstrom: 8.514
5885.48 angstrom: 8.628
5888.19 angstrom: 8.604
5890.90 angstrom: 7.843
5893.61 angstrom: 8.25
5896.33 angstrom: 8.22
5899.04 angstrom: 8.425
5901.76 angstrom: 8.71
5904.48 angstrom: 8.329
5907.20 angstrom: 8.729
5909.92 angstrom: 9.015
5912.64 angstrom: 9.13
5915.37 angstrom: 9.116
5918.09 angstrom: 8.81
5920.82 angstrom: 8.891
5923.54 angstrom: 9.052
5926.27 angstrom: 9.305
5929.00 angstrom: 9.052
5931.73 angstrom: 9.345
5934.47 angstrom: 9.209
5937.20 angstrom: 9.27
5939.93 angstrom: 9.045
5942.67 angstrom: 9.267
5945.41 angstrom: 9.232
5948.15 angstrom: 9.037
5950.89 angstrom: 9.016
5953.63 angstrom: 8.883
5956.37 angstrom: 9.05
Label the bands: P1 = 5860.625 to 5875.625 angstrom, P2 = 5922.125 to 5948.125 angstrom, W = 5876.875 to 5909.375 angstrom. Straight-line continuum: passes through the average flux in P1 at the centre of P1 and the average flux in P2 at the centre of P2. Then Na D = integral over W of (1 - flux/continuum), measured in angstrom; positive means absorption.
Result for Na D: 2.66 angstrom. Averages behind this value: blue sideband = 9.61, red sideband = 9.19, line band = 8.68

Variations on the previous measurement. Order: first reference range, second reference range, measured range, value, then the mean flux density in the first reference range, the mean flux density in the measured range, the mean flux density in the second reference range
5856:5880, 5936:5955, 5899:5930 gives 1.55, 9.76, 8.9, 9.11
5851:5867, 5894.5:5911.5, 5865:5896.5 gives -1.07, 9.21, 9.2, 8.57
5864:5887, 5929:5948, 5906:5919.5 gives 0.58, 9.61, 8.96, 9.2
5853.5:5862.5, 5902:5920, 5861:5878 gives -1.29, 9.26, 9.86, 8.84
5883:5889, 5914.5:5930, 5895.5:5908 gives 0.44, 8.6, 8.48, 9.04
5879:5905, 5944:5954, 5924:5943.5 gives -0.66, 8.48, 9.2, 9.06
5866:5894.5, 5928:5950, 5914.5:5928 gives 0.26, 9.28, 9.04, 9.18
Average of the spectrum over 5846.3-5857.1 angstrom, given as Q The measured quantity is 9.03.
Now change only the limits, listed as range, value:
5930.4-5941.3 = 9.22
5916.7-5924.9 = 8.93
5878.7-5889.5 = 8.77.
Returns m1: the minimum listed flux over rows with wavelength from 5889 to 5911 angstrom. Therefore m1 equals 7.843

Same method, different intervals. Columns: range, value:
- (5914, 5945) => 8.81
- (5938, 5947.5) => 9.045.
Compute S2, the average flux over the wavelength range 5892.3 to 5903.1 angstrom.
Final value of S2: 8.4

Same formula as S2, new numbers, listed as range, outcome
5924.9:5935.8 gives 9.22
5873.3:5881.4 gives 10.8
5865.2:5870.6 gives 9.05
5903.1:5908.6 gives 8.53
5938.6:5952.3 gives 9.11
